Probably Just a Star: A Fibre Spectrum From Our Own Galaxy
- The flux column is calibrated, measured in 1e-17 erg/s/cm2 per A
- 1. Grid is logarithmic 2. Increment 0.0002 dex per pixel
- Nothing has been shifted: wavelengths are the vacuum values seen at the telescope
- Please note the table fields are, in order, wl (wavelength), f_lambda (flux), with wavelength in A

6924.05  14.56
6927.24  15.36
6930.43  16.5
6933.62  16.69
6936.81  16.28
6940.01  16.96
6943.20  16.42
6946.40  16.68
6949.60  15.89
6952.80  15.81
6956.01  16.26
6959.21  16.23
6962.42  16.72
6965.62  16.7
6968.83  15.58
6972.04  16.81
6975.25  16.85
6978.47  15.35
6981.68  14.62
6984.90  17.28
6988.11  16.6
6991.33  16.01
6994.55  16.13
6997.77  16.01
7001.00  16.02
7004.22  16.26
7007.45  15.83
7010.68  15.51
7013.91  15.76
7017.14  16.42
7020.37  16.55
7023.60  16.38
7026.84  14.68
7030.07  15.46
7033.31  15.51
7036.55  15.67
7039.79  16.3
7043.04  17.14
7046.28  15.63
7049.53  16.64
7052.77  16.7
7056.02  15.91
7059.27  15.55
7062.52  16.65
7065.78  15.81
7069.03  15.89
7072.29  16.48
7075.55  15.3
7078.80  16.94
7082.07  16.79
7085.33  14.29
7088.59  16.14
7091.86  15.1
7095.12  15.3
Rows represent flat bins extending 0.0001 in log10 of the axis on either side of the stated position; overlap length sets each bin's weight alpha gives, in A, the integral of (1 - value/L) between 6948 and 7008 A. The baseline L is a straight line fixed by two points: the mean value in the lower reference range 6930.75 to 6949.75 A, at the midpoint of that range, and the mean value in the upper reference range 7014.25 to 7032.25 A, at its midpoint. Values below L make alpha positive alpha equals 0.3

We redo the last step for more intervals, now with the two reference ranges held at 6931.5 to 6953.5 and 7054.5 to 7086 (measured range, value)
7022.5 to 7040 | 0.6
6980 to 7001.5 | 0.2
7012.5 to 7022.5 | -0.1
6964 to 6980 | 0.1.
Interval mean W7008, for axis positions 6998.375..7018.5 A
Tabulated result 16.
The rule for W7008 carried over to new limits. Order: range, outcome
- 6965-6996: 16.2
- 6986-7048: 16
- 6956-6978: 16.4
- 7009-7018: 15.8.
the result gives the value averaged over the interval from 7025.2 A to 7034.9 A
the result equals 15.2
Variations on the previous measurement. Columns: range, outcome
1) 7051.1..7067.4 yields 16.1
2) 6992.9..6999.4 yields 16.1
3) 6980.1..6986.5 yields 15.9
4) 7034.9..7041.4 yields 16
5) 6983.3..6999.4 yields 16.4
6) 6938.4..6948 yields 16.7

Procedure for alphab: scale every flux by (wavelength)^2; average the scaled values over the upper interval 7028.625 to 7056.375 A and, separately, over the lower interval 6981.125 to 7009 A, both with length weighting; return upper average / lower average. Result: 1.01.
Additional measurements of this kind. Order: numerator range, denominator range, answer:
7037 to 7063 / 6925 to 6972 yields 1.03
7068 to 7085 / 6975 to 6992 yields 1.03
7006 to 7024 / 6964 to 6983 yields 1.02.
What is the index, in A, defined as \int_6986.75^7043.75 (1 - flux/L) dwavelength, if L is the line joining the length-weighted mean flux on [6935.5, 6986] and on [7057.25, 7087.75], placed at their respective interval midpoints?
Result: 0.5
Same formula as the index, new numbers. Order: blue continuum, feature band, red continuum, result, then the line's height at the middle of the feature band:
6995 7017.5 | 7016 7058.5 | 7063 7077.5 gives -0.3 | 16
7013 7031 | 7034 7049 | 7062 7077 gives -0.2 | 15.9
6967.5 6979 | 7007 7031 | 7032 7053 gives 0.6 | 16.2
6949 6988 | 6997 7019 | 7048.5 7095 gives 0.2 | 16.1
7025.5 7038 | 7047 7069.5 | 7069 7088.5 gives -0.7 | 15.7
